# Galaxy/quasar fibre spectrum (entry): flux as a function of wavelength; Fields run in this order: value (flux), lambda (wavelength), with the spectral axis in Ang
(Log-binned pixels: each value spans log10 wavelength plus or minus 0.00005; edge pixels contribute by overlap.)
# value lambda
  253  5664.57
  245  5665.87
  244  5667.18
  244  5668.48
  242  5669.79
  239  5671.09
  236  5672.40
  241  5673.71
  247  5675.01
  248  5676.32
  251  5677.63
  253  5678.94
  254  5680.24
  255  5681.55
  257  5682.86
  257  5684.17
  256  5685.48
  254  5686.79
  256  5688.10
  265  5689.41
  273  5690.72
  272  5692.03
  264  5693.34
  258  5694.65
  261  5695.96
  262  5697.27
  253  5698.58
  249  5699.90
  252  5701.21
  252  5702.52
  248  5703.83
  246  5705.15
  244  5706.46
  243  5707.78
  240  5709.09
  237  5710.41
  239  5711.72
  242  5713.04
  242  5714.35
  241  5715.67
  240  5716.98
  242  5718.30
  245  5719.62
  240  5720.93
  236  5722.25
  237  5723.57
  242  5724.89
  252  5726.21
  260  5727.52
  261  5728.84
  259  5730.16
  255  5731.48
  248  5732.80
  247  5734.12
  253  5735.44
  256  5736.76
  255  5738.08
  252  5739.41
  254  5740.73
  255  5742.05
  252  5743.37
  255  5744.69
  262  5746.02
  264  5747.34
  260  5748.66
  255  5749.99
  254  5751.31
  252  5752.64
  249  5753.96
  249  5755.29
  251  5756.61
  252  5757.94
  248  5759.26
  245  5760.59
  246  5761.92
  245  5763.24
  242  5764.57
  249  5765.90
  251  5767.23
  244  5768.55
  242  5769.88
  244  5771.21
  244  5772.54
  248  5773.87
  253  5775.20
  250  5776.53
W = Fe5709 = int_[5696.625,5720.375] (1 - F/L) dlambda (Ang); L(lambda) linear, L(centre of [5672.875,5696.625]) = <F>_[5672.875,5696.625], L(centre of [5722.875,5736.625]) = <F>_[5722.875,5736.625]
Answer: 0.8 Ang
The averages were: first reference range 257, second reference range 252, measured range 245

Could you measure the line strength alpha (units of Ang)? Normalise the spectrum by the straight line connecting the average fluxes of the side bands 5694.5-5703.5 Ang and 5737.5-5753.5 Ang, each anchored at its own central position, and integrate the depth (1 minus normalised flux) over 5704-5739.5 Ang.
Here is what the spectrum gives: 1.2 Ang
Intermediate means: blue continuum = 255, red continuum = 256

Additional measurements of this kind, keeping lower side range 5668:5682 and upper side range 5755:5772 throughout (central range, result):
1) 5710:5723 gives 0.3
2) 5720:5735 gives -0.1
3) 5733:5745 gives -0.3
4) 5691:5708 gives -0.6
